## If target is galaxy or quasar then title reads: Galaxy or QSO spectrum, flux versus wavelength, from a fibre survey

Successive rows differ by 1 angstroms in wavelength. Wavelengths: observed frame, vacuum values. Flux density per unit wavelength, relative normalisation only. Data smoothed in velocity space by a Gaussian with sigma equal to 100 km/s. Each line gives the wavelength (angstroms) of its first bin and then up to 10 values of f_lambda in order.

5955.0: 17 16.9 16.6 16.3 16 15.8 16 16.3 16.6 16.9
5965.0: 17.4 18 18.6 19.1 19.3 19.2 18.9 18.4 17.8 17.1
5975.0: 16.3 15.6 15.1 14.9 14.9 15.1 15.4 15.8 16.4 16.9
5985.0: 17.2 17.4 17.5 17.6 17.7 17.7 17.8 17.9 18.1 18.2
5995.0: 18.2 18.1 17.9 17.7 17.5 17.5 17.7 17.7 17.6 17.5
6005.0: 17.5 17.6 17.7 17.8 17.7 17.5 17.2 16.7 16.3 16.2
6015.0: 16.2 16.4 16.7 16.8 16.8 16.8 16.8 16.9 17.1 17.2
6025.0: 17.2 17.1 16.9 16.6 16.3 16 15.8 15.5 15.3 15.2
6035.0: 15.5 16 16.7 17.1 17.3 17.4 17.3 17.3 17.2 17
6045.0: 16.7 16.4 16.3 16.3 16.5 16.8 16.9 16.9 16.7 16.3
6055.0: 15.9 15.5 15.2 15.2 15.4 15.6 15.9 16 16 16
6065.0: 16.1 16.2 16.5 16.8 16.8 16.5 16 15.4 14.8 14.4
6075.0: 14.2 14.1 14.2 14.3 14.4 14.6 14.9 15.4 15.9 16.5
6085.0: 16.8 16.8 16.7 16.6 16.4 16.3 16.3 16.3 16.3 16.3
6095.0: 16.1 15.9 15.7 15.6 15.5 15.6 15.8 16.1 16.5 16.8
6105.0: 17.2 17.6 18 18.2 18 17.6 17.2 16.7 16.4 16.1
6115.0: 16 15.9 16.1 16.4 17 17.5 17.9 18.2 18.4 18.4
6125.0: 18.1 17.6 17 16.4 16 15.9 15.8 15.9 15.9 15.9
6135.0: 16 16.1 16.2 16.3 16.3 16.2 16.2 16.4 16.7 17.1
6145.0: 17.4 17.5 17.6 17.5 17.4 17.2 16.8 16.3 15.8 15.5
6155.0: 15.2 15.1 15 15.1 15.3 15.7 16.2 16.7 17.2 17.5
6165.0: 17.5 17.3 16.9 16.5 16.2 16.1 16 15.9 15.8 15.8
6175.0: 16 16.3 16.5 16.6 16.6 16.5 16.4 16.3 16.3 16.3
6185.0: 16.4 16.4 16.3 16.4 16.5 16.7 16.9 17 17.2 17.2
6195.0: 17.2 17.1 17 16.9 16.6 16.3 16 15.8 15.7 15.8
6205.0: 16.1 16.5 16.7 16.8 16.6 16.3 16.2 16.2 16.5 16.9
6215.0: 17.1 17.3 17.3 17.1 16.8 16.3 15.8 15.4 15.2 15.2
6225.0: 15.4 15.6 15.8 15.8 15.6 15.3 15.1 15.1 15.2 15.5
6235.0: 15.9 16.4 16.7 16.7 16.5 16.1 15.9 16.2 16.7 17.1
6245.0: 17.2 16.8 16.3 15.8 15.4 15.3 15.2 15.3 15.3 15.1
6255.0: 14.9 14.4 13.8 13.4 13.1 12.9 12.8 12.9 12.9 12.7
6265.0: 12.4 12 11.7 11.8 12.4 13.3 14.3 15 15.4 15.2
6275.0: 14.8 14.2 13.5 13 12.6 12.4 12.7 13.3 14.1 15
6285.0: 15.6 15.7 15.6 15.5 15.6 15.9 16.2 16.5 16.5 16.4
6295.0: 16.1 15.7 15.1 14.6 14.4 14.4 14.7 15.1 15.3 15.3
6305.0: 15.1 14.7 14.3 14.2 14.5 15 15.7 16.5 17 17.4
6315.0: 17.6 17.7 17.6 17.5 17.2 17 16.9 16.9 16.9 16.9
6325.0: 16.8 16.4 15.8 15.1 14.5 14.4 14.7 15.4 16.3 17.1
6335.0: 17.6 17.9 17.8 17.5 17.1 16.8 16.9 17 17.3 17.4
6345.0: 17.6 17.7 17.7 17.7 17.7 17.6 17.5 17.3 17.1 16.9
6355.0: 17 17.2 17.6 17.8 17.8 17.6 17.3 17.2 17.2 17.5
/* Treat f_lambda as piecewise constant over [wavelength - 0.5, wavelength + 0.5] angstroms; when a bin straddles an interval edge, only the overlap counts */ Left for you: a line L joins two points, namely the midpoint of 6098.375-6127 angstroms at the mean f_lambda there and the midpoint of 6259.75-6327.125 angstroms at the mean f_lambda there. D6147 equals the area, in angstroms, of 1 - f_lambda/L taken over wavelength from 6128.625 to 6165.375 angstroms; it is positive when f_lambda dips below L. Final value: 0.7 angstroms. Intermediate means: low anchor 17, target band 16.3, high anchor 15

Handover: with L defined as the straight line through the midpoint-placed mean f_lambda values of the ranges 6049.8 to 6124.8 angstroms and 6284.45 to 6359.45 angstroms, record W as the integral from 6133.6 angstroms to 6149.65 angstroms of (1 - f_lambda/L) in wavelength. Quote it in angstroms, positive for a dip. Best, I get -0.41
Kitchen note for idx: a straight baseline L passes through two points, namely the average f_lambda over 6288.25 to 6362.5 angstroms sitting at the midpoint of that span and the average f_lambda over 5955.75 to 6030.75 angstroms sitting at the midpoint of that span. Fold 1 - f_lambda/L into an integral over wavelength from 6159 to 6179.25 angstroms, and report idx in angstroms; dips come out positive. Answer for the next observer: 0.4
